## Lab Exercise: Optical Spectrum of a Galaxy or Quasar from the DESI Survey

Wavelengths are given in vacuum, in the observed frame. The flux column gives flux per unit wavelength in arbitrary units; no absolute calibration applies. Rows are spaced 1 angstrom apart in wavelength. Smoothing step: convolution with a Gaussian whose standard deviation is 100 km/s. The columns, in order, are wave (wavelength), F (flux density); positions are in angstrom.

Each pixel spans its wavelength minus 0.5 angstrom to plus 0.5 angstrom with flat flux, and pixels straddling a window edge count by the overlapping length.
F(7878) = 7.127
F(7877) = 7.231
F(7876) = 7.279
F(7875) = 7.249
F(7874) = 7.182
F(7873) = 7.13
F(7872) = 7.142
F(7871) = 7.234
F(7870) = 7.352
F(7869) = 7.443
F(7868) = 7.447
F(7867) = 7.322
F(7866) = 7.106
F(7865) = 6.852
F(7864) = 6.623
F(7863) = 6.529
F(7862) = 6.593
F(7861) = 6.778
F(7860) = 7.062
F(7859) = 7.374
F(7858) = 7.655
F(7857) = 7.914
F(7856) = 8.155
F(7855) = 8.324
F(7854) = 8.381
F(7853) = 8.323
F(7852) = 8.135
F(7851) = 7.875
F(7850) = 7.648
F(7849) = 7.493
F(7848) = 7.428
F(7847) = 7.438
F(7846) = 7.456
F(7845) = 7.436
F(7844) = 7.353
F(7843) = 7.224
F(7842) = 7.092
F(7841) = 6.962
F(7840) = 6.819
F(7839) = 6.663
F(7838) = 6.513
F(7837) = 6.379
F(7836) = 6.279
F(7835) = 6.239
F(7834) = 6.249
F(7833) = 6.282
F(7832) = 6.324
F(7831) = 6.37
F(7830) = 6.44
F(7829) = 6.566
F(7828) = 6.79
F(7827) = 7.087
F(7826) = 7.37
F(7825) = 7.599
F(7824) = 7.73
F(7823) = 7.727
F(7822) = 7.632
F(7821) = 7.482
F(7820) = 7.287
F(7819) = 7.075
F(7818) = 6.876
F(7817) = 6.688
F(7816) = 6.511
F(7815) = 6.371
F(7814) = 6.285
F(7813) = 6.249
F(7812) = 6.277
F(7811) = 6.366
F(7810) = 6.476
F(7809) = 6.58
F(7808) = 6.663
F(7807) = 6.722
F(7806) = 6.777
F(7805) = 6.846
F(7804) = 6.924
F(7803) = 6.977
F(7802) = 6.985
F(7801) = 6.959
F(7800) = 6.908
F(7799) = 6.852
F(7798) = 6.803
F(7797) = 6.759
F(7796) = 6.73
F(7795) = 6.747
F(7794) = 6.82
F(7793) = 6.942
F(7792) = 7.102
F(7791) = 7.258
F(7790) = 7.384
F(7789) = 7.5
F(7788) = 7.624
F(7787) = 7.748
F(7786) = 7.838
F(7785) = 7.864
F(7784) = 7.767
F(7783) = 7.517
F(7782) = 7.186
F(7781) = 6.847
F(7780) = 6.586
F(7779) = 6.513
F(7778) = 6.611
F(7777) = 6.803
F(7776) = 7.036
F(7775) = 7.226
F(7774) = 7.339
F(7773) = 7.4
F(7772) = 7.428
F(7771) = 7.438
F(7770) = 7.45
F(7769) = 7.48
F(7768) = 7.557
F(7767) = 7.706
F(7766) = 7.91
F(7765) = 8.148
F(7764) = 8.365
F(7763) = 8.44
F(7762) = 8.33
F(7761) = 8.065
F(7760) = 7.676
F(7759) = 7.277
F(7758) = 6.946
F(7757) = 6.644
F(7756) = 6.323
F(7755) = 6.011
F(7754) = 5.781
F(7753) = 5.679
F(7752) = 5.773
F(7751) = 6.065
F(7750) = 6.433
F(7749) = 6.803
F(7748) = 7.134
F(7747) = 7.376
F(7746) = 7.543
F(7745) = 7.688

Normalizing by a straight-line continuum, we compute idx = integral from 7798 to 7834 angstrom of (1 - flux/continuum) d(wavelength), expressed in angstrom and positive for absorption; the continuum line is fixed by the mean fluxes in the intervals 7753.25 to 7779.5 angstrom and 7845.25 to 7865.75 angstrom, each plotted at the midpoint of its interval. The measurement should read 2.8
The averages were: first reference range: 7.29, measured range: 6.82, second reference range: 7.5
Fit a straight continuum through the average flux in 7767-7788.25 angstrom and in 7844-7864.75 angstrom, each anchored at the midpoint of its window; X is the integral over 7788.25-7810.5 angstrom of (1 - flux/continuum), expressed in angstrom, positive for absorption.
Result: 1.4 angstrom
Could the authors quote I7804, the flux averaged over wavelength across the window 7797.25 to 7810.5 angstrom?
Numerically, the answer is 6.8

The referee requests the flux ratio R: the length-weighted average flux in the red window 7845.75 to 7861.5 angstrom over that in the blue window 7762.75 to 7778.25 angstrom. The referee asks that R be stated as 1.03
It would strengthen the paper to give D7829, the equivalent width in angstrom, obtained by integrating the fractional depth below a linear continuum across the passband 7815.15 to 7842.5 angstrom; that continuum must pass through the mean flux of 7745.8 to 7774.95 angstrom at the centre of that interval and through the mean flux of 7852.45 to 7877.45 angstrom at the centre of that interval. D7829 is 1.7 angstrom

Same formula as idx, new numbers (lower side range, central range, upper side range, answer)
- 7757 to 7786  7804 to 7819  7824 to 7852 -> 1.2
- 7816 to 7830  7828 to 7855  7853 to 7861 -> 1.6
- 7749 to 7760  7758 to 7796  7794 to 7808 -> -4.7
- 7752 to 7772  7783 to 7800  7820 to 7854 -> 0.0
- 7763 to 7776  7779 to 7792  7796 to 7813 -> -0.3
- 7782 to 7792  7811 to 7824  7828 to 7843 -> 0.1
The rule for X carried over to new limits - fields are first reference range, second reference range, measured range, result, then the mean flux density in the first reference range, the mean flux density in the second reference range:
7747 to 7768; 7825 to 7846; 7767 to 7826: -1.15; 7.09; 6.76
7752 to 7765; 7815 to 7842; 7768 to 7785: -0.37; 7.12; 6.84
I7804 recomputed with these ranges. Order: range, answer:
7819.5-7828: 7.45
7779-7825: 7.01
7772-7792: 7.27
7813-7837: 6.82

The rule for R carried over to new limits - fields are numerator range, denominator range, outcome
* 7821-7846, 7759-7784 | 0.93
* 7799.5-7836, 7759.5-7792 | 0.91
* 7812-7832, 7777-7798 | 0.97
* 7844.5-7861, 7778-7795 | 1.07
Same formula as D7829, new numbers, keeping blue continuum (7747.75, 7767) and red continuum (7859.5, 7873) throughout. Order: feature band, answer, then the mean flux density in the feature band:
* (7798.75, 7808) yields 0.23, 6.87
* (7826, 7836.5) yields 0.81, 6.51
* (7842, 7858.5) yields -1.64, 7.74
